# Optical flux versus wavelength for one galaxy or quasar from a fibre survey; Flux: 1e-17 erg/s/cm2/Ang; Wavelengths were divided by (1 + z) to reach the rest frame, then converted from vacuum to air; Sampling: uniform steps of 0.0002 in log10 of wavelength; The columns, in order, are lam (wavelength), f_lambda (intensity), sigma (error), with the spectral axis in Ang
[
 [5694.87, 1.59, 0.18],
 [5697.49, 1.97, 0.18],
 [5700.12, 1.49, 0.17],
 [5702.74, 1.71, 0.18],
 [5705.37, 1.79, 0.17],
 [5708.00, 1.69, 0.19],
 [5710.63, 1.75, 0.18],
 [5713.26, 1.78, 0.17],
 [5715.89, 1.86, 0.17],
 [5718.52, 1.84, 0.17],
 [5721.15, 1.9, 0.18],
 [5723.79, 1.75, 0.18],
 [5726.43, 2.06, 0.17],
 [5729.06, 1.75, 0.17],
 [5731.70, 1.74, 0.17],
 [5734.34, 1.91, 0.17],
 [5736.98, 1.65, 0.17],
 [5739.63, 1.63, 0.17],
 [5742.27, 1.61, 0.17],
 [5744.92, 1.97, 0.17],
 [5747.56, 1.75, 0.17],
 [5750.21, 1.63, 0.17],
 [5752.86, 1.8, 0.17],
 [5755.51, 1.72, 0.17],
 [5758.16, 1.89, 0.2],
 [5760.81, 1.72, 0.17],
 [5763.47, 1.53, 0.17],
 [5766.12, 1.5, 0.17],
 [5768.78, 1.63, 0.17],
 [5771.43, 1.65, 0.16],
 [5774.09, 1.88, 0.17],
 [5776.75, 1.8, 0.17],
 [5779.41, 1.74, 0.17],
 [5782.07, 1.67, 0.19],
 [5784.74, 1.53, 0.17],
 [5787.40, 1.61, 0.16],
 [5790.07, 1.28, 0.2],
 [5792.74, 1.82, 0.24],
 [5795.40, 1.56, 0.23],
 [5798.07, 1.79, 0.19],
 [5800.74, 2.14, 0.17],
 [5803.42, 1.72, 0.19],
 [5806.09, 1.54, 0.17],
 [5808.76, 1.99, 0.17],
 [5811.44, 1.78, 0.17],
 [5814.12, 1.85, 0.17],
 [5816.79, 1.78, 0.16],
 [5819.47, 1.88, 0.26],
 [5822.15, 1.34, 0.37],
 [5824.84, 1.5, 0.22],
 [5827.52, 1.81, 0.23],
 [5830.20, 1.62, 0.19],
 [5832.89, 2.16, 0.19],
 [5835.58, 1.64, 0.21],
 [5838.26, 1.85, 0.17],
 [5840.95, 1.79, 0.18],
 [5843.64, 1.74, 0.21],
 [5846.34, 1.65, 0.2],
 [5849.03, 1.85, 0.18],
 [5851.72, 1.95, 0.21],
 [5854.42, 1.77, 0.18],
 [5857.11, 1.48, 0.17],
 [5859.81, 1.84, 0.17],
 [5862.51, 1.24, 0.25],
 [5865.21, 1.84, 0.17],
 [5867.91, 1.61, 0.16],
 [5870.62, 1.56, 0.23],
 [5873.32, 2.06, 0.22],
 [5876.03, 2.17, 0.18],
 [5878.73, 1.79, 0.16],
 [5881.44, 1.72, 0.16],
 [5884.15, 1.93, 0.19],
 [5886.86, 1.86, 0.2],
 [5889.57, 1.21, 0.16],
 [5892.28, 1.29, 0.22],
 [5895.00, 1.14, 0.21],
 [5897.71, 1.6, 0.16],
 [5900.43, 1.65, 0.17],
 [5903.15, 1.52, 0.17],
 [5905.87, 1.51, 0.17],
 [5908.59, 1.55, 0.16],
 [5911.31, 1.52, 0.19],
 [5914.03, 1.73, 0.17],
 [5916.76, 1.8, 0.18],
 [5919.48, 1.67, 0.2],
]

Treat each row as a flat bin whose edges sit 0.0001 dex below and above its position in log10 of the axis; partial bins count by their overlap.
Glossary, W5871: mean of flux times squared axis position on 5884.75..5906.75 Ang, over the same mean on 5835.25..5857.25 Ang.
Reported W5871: 0.9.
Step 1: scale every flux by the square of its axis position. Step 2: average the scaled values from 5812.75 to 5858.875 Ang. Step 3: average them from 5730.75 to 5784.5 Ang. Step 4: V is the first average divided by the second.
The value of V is 1.04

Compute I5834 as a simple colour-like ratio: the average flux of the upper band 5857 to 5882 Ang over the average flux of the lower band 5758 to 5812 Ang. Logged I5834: 1.0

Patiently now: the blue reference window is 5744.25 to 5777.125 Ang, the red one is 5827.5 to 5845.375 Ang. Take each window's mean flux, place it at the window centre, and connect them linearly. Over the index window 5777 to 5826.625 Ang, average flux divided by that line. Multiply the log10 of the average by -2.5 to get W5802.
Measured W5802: 0.040 mag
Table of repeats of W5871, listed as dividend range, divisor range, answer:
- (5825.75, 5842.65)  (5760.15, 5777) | 1.11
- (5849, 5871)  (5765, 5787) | 1.03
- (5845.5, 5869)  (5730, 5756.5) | 1.01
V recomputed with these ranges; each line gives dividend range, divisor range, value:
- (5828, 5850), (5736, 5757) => 1.07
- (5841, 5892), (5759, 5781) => 1.06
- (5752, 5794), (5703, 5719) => 0.96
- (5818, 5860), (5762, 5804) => 1.06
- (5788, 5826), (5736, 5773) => 1.03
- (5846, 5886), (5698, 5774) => 1.06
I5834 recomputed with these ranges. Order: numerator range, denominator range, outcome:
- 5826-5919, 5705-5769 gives 0.96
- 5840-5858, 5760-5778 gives 1.05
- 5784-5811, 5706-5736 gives 0.94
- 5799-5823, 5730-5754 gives 1.03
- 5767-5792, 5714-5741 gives 0.91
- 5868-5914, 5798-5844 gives 0.92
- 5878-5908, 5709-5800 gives 0.90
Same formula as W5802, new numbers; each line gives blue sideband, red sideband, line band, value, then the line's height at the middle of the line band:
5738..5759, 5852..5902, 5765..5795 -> 0.051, 1.72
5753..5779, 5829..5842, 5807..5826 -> 0.034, 1.79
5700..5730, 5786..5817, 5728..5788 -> 0.035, 1.77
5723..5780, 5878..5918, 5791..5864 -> -0.052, 1.66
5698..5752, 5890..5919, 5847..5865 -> -0.070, 1.59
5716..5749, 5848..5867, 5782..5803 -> 0.049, 1.75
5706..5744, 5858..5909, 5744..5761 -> -0.016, 1.76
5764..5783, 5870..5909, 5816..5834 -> -0.033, 1.67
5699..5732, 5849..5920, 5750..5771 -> 0.044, 1.75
